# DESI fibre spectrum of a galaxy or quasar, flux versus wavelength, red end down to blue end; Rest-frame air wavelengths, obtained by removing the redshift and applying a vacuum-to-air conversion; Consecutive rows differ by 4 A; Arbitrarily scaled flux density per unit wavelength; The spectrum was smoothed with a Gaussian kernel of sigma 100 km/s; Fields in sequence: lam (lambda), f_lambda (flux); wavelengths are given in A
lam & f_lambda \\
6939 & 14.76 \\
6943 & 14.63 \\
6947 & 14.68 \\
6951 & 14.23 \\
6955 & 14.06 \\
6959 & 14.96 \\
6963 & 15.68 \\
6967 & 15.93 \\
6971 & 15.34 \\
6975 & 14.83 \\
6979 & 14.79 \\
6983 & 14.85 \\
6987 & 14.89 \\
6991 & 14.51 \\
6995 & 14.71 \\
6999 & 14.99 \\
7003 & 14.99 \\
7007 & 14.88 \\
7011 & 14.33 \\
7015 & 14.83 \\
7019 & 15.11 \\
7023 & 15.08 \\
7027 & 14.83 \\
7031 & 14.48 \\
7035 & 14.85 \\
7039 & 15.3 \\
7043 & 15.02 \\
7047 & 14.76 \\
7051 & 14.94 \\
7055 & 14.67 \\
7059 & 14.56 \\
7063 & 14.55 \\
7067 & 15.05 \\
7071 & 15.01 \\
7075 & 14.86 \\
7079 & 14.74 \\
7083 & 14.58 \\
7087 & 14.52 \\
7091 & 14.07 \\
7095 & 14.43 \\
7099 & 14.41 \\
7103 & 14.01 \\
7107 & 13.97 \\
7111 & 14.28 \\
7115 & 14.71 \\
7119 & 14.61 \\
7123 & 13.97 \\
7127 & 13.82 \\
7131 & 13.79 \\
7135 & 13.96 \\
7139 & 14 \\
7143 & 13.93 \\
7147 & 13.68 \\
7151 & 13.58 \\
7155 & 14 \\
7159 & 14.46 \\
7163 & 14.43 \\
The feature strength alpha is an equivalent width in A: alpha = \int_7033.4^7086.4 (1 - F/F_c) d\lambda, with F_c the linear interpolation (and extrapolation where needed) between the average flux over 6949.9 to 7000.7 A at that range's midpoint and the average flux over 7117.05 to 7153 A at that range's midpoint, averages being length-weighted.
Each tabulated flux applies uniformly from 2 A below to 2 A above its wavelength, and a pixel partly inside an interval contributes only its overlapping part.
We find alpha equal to -1.6 A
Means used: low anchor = 14.9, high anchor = 13.9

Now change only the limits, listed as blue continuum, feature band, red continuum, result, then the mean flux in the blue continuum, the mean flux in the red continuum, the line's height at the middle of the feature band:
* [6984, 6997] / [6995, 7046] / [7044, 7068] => -0.5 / 14.7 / 14.8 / 14.7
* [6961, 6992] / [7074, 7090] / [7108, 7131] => -0.2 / 15.1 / 14.2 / 14.5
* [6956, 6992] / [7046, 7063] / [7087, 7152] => -0.2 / 15.1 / 14.1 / 14.5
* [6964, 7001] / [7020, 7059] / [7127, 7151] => -0.8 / 15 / 13.8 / 14.6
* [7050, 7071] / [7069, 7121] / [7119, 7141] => -0.4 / 14.8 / 14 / 14.4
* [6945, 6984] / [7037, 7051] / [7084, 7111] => -0.5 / 14.9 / 14.3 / 14.5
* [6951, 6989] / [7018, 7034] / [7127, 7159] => -0.2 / 15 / 13.9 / 14.6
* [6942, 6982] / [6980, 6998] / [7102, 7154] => 0.0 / 14.9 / 14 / 14.8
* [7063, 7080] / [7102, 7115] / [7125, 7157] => 0.1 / 14.9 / 13.8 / 14.3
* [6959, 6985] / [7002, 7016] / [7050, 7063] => 0.2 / 15.2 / 14.7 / 15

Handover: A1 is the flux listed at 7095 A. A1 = 14.43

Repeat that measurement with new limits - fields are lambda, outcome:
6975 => 14.83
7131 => 13.79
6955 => 14.06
